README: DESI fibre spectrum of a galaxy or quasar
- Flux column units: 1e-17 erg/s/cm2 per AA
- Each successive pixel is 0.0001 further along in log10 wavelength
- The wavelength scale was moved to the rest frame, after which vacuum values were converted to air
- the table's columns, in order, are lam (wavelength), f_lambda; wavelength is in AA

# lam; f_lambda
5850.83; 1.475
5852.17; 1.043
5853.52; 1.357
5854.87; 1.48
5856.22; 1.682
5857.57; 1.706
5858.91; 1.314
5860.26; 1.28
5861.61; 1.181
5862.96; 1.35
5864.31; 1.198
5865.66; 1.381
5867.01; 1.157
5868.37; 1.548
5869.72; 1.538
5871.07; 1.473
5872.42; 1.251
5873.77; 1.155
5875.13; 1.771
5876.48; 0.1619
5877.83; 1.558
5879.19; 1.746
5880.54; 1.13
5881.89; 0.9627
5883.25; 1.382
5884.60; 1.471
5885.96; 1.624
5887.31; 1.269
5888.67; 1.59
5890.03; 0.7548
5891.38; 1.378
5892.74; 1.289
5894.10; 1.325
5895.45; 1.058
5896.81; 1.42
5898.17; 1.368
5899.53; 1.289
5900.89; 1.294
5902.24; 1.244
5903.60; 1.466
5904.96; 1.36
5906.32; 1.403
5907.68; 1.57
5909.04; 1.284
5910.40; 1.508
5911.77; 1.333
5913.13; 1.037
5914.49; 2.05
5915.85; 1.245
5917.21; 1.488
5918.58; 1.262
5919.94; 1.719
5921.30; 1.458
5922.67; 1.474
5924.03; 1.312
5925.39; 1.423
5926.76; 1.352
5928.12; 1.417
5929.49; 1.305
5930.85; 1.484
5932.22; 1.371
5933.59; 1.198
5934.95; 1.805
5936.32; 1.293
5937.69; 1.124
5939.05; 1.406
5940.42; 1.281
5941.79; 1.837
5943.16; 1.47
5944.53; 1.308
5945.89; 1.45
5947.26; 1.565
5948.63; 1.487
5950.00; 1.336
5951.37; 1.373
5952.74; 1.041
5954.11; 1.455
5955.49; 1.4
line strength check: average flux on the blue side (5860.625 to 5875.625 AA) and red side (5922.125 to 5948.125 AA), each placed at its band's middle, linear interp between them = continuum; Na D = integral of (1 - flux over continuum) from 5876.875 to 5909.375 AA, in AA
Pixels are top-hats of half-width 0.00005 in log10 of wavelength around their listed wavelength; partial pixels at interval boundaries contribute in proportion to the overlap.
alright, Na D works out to 1.06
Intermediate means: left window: 1.36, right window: 1.42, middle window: 1.33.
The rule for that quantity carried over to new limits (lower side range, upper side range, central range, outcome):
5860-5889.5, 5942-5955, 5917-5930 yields -0.4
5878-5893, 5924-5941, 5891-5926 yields -0.9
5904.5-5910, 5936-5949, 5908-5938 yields 0.1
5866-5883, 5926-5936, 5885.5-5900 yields 0.3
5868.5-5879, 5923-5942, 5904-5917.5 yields -0.7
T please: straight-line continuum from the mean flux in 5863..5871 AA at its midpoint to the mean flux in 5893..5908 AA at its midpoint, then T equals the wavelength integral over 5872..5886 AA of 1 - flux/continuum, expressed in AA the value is 0.8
